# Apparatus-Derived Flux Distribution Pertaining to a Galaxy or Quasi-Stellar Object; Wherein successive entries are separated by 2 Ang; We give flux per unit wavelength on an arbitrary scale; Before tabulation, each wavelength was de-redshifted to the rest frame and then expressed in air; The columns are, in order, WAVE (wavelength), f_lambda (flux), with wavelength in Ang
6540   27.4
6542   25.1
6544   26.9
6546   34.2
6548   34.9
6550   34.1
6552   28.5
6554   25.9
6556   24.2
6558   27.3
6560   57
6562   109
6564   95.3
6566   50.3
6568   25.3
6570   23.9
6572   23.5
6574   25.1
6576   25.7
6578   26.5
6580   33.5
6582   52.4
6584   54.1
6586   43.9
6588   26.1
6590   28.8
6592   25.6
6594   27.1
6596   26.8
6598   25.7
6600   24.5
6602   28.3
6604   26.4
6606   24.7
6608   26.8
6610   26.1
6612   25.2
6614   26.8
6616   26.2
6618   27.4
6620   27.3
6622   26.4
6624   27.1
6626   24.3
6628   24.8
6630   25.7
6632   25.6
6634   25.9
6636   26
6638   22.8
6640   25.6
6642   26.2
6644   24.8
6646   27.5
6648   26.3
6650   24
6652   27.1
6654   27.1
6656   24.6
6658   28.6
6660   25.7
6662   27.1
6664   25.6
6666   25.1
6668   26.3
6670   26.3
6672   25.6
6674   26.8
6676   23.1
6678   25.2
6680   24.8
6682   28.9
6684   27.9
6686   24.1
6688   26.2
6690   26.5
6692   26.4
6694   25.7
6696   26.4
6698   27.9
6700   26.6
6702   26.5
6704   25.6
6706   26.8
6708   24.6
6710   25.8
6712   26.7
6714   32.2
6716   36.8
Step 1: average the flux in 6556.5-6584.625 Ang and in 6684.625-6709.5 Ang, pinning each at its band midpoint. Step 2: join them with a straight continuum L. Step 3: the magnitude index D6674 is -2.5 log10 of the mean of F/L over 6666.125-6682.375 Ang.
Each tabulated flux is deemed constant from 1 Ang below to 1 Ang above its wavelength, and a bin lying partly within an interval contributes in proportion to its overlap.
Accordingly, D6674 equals 0.146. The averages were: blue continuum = 44.4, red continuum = 26.1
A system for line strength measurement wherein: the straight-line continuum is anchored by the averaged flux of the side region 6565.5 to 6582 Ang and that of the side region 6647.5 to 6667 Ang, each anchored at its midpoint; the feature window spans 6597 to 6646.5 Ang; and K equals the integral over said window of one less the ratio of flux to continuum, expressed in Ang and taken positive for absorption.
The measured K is 3.3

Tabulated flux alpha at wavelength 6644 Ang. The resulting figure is 24.8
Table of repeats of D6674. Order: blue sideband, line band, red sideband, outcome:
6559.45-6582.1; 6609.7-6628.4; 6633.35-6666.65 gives 0.262 mag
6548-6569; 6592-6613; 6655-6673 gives 0.415 mag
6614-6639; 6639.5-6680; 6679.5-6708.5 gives 0.008 mag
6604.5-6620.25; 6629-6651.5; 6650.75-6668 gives 0.032 mag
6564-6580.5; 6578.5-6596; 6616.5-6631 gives -0.144 mag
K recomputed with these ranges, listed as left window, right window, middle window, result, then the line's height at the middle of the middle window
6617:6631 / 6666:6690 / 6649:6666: -0.1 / 26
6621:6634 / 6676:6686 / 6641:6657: -0.1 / 25.8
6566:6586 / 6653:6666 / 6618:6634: 1.8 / 29.3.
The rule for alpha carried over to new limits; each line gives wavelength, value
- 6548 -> 34.9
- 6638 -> 22.8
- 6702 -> 26.5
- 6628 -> 24.8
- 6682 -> 28.9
